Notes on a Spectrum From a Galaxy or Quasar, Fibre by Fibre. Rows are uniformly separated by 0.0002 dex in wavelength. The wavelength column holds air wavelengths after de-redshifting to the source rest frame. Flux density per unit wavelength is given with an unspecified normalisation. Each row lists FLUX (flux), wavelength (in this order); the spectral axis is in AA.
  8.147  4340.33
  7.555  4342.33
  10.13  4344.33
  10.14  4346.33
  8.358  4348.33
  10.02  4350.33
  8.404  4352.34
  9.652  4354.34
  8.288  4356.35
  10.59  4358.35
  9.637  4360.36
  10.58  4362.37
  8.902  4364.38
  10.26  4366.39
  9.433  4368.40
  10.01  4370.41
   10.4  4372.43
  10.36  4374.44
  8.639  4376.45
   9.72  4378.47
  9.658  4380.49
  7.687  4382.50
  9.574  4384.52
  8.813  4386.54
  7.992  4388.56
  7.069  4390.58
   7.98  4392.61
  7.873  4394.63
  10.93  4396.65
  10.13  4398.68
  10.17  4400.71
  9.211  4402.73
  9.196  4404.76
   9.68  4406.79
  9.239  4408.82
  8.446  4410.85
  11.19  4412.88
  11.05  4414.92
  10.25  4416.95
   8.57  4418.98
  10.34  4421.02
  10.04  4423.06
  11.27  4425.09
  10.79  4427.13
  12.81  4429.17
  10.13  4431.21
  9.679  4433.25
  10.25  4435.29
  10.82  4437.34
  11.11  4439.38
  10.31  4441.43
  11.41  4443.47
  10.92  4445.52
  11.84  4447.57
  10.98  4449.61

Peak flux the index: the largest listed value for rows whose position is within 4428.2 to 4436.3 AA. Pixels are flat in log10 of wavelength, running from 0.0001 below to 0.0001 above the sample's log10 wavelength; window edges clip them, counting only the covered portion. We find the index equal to 12.81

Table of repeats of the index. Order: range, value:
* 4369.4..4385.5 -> 10.4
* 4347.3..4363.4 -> 10.59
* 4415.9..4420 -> 10.25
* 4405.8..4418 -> 11.19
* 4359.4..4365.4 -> 10.58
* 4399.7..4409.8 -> 10.17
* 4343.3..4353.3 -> 10.14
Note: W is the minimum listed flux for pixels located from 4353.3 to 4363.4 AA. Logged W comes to 8.288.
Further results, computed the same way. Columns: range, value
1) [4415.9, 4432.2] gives 8.57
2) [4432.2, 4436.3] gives 9.679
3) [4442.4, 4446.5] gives 10.92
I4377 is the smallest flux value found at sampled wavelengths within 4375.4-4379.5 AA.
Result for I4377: 8.639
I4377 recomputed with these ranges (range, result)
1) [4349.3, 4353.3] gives 8.404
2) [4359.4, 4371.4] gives 8.902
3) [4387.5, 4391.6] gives 7.069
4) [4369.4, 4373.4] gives 10.01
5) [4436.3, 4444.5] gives 10.31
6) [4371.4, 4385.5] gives 7.687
